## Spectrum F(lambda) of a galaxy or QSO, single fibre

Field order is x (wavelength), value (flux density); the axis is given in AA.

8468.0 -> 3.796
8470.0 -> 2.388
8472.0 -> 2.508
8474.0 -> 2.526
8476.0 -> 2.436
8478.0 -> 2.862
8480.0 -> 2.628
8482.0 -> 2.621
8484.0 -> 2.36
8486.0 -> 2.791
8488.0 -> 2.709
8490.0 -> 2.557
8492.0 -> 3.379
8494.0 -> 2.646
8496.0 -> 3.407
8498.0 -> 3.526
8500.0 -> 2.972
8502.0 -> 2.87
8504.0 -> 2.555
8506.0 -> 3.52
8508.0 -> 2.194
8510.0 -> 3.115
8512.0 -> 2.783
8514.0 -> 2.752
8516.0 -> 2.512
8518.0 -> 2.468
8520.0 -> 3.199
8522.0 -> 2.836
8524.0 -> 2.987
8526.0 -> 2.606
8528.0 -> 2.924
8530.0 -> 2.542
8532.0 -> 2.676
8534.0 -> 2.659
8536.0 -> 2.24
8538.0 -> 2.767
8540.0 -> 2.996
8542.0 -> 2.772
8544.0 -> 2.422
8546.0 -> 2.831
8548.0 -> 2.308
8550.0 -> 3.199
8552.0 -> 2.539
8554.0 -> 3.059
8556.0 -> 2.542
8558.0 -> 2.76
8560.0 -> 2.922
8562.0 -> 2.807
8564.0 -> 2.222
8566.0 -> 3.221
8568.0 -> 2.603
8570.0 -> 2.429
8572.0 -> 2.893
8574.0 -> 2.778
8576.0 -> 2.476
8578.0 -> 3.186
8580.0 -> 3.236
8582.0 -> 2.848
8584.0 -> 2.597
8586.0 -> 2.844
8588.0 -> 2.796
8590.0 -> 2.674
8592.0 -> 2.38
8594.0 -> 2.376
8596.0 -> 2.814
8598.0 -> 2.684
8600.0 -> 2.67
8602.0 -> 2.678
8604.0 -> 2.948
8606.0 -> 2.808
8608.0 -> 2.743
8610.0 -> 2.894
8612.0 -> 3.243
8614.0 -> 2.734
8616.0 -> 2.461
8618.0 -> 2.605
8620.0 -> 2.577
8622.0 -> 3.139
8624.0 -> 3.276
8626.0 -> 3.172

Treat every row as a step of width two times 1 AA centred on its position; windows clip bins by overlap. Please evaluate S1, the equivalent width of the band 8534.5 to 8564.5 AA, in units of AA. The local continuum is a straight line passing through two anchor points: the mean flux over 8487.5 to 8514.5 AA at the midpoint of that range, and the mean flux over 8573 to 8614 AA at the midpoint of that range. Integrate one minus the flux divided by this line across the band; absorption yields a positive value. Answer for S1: 1.63 AA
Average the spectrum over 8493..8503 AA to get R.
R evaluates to 3.08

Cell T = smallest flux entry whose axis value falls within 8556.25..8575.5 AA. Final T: 2.222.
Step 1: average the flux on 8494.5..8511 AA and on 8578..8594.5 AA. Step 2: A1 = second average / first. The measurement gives 0.92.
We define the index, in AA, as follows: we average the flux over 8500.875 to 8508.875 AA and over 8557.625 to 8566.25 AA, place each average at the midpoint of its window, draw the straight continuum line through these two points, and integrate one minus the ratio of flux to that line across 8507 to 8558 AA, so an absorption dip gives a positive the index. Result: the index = 1.0 AA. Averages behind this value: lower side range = 2.8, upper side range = 2.75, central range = 2.72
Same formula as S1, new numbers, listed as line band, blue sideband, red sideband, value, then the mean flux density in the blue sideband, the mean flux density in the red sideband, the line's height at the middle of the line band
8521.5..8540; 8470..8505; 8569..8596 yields 0.3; 2.77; 2.73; 2.76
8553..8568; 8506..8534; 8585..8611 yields -0.2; 2.76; 2.72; 2.74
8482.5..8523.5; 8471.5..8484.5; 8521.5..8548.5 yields -3.6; 2.57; 2.69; 2.62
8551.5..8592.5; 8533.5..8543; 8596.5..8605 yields -0.6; 2.69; 2.75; 2.72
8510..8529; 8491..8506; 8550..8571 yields 1.0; 3.08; 2.73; 2.96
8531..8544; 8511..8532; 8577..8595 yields 0.5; 2.76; 2.77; 2.76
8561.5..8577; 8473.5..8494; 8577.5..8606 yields 0.4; 2.69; 2.76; 2.75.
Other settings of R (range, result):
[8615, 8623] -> 2.7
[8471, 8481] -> 2.59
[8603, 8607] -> 2.88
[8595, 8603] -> 2.71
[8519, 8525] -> 3.01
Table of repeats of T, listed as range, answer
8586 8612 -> 2.376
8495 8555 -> 2.194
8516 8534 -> 2.468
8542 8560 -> 2.308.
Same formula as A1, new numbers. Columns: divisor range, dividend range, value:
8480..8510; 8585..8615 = 0.96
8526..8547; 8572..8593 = 1.04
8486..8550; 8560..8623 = 0.98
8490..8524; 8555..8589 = 0.95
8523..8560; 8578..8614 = 1.03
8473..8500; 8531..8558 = 0.96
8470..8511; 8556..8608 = 0.98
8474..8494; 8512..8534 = 1.02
